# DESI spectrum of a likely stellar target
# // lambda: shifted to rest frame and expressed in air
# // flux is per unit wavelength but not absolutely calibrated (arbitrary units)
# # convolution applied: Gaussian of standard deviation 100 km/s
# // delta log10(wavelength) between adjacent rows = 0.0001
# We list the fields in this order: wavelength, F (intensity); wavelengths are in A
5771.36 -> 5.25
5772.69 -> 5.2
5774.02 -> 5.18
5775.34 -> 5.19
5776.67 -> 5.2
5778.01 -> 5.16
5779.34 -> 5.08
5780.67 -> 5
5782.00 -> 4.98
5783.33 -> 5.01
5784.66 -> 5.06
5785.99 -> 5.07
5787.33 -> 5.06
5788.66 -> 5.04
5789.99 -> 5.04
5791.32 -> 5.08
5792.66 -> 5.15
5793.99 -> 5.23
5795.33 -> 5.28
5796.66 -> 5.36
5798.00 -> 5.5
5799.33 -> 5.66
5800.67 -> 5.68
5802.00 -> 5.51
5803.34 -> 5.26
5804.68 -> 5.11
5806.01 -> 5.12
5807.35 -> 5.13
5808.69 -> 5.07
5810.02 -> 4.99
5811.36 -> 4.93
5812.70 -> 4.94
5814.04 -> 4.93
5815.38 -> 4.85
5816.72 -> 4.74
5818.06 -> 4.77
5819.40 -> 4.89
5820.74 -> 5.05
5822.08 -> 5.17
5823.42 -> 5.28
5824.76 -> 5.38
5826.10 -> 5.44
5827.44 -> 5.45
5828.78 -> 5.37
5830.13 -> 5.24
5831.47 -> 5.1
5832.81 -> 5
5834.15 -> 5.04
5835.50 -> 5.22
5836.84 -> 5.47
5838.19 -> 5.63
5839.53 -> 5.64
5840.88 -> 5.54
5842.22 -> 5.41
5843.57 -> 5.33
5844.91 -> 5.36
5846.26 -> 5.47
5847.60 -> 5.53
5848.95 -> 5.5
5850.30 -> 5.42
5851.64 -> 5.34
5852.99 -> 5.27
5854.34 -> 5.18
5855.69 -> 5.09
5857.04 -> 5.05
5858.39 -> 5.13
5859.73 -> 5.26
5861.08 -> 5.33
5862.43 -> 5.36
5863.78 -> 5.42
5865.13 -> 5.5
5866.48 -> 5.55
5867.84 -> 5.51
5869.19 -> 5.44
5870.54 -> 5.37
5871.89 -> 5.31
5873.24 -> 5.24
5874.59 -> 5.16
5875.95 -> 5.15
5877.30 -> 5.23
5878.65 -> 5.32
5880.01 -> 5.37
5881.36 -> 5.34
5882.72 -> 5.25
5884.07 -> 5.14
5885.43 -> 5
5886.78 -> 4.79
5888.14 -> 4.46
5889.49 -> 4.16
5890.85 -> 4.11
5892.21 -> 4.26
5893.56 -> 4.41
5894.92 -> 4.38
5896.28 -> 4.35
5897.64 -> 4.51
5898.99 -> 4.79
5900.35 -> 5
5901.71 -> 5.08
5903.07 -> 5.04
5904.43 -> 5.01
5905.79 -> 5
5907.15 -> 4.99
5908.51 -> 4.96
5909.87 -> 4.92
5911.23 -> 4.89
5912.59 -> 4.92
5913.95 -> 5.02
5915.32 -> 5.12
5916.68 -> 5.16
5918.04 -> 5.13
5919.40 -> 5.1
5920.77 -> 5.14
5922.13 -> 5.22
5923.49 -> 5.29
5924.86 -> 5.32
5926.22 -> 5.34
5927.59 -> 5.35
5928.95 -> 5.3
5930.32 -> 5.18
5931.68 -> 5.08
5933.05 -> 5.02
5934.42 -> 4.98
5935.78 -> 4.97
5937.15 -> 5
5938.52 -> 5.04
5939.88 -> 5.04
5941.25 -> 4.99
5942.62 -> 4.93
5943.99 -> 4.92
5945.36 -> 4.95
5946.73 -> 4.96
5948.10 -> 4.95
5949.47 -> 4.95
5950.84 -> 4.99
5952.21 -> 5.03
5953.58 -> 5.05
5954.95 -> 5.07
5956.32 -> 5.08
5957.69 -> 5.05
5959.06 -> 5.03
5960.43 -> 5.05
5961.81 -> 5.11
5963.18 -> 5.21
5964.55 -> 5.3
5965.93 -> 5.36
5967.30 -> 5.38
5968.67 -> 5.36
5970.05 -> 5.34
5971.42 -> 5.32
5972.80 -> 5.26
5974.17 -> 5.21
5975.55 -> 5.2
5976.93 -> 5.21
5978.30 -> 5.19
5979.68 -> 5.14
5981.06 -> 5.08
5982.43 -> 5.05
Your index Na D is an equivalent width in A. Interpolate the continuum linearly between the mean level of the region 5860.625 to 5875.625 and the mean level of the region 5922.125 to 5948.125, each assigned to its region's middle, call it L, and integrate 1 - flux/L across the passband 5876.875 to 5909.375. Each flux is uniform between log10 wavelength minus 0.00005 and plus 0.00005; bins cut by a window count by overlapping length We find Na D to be 2.7 A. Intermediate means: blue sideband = 5.37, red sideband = 5.09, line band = 4.83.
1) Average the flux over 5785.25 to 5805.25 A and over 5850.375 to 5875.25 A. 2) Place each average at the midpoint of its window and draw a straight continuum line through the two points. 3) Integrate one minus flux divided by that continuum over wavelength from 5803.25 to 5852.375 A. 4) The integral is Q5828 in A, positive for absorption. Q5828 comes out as 0.6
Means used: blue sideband 5.27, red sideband 5.31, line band 5.22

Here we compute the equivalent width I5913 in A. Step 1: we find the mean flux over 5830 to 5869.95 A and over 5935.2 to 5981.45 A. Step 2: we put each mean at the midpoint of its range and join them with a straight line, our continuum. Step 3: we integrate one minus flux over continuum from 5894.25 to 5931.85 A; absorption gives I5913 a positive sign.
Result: 1.3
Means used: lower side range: 5.35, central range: 5.02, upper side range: 5.11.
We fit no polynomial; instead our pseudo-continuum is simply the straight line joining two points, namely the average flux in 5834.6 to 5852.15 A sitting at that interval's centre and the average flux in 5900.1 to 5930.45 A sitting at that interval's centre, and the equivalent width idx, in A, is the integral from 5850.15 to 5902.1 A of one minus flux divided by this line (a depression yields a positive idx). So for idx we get 2.4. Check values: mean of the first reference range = 5.45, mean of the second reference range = 5.11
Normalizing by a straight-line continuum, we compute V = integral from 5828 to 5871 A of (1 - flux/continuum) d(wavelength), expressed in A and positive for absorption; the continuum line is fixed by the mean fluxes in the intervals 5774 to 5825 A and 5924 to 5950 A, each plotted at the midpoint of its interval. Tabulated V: -2.02 A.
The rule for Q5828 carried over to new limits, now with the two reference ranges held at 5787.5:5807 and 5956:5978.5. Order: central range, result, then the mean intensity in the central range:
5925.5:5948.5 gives 0.7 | 5.06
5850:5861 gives 0.1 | 5.22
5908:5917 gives 0.4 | 4.99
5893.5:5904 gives 1.0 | 4.72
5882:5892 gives 1.1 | 4.68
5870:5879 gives 0.0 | 5.25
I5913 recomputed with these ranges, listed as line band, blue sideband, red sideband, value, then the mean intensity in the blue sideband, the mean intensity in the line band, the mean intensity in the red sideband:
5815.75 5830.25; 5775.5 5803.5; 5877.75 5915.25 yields -0.17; 5.21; 5.15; 4.84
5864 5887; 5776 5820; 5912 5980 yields -0.74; 5.12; 5.29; 5.13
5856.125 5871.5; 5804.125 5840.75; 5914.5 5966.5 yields -0.65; 5.15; 5.35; 5.1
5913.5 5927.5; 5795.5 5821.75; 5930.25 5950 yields -0.51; 5.13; 5.19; 4.99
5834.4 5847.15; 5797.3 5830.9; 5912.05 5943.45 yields -0.68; 5.18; 5.44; 5.11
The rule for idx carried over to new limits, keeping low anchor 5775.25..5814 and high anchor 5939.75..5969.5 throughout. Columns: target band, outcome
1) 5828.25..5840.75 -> -0.4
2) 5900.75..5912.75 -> 0.3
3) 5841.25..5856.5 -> -0.7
